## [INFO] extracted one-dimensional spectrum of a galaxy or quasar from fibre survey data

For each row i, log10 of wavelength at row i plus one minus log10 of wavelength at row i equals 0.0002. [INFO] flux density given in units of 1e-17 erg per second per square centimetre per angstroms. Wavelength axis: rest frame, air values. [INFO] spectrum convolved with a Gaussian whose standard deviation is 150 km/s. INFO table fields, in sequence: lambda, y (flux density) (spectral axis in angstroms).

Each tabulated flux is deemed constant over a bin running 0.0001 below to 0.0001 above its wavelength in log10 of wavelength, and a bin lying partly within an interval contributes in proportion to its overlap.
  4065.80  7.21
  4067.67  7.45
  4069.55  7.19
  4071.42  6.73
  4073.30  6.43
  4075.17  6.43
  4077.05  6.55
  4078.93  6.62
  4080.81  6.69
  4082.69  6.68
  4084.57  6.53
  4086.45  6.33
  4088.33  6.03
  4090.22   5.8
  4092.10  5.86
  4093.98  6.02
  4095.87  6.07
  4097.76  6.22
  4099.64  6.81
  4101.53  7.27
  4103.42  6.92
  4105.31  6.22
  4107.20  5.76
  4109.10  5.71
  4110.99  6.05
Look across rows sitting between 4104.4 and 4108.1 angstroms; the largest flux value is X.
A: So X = 6.22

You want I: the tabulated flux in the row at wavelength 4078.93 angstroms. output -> 6.62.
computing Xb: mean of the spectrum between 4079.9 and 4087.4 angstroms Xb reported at 6.56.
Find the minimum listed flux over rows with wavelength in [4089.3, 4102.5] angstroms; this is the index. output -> 5.8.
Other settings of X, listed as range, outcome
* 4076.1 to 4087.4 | 6.69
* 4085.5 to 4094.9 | 6.33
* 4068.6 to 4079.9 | 7.19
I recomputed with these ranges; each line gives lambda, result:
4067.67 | 7.45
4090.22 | 5.8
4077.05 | 6.55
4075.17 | 6.43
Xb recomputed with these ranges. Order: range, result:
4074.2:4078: 6.49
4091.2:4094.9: 5.95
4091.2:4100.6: 6.2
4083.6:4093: 6.11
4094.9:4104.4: 6.65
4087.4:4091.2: 5.91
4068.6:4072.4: 6.94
